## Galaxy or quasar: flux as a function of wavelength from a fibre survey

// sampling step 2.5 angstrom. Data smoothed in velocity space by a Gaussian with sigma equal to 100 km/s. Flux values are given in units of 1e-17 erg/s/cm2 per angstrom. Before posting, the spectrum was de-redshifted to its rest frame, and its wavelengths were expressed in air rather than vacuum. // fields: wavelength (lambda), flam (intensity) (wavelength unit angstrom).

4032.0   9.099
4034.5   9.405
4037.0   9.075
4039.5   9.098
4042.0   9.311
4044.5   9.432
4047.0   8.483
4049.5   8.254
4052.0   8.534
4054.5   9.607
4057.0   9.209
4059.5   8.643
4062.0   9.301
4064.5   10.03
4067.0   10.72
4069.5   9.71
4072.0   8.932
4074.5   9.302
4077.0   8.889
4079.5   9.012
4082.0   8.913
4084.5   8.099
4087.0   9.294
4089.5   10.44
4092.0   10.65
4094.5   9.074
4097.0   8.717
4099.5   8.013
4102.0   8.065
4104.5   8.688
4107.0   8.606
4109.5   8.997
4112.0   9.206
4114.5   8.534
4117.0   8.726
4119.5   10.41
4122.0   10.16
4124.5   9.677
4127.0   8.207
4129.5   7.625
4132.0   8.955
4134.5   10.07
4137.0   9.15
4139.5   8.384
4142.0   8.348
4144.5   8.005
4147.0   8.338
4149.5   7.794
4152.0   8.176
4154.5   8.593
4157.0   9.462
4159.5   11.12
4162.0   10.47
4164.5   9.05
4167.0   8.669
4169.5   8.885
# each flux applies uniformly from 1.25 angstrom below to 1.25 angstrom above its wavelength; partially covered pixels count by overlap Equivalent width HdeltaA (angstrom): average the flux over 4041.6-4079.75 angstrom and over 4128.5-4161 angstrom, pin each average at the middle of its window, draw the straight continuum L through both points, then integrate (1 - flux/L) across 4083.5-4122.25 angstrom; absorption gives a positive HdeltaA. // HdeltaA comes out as -0.4 angstrom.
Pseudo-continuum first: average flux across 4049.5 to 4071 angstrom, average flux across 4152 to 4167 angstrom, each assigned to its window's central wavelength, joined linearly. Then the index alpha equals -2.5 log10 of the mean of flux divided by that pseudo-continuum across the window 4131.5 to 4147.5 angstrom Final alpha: 0.09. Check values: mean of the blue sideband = 9.39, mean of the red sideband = 9.52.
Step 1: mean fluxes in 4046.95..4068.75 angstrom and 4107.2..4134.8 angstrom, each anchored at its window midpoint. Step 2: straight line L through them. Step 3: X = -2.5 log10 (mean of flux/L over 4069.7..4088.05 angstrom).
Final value 0.03 mag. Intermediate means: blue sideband 9.25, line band 8.96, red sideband 9.09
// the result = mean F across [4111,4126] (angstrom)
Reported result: 9.44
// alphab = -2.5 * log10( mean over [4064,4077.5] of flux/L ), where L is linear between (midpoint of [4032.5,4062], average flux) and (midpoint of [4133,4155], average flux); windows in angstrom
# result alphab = -0.08 mag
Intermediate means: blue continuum 9.02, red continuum 8.54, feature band 9.61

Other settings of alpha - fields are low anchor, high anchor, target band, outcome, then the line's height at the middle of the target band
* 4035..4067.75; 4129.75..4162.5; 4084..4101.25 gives -0.015 mag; 9.07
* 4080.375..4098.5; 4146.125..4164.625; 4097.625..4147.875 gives 0.049 mag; 9.22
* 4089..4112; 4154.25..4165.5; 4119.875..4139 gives 0.030 mag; 9.41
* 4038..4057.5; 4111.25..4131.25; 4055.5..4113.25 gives -0.016 mag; 9.02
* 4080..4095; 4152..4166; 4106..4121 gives 0.043 mag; 9.47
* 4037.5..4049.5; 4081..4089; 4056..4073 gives -0.066 mag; 8.96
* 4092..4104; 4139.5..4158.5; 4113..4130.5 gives -0.061 mag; 8.58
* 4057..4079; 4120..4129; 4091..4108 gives 0.065 mag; 9.35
